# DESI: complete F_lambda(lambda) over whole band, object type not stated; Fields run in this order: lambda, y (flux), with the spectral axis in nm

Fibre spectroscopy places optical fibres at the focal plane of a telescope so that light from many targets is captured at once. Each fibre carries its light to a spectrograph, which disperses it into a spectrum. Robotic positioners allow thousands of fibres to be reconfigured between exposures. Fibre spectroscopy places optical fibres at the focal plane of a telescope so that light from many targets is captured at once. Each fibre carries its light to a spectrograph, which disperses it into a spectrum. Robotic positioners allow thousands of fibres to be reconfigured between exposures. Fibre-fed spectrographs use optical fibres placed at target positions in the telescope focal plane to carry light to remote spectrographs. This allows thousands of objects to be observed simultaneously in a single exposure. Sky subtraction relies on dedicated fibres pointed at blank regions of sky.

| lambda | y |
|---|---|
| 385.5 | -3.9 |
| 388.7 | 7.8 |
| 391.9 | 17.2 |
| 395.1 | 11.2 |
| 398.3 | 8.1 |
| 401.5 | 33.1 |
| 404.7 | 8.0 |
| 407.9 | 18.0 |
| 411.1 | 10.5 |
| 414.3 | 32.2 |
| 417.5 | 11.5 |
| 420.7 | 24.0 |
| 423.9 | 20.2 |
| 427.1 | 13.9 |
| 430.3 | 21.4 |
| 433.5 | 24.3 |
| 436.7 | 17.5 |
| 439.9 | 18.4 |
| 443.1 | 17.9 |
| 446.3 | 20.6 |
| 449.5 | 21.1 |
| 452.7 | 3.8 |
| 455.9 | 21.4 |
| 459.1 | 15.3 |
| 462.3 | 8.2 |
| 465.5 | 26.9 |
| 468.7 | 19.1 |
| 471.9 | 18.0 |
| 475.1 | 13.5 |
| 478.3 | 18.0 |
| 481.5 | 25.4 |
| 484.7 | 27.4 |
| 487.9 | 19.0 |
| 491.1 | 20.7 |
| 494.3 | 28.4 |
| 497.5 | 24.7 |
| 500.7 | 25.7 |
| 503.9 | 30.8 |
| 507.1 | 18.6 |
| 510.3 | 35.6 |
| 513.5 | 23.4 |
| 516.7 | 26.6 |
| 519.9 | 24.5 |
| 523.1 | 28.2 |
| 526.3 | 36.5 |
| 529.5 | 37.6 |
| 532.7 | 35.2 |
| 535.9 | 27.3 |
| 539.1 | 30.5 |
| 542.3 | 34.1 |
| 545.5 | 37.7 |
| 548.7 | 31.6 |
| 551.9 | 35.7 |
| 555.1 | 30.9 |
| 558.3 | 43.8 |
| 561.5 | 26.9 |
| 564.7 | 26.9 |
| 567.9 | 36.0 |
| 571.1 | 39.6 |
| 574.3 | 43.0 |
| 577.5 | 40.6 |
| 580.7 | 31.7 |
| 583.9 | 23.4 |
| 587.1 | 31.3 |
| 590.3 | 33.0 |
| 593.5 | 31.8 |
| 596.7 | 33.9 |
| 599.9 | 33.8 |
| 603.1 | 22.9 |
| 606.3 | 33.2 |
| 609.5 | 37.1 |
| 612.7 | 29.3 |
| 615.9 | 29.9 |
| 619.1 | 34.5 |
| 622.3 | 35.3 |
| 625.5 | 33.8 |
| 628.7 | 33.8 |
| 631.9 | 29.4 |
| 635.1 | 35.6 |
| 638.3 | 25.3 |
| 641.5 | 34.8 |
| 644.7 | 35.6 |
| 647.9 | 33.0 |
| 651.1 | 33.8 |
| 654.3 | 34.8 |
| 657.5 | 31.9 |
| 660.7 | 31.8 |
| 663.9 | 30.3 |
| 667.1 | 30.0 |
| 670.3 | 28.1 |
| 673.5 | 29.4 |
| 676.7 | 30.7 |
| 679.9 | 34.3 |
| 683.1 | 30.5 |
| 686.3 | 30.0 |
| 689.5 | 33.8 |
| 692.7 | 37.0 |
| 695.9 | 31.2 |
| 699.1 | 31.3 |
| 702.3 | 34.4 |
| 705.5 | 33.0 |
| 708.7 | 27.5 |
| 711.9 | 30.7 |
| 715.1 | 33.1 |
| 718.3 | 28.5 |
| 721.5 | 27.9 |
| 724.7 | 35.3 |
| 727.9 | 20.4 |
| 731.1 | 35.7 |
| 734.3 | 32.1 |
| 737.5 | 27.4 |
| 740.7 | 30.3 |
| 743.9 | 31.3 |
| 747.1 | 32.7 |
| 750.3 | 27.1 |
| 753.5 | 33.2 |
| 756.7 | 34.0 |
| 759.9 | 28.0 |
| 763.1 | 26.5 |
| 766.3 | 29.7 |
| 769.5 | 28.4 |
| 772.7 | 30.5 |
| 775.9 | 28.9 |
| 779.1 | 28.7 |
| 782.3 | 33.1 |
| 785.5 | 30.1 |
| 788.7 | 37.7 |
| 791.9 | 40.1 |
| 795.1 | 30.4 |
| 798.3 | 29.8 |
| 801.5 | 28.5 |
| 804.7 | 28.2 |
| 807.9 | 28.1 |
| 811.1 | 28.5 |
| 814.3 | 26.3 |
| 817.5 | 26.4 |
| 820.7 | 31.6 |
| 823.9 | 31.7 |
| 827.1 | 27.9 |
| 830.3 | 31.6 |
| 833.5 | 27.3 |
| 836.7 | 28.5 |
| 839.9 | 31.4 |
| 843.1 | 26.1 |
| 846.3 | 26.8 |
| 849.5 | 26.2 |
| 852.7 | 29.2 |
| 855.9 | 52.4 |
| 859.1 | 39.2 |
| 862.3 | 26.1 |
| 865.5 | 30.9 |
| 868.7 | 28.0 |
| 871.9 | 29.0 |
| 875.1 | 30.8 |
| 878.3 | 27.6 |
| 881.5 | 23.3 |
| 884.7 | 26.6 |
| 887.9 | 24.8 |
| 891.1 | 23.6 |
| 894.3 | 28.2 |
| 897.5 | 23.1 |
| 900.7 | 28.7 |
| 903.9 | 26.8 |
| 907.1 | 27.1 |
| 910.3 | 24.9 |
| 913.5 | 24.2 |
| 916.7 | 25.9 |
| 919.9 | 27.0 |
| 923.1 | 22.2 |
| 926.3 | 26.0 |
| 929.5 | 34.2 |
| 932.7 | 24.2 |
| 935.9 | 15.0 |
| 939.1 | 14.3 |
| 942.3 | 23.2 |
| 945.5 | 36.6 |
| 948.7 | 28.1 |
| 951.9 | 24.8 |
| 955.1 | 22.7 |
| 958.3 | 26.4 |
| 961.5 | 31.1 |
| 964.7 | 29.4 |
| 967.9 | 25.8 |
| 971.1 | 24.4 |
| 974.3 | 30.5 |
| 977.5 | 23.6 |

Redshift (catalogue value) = 0.30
